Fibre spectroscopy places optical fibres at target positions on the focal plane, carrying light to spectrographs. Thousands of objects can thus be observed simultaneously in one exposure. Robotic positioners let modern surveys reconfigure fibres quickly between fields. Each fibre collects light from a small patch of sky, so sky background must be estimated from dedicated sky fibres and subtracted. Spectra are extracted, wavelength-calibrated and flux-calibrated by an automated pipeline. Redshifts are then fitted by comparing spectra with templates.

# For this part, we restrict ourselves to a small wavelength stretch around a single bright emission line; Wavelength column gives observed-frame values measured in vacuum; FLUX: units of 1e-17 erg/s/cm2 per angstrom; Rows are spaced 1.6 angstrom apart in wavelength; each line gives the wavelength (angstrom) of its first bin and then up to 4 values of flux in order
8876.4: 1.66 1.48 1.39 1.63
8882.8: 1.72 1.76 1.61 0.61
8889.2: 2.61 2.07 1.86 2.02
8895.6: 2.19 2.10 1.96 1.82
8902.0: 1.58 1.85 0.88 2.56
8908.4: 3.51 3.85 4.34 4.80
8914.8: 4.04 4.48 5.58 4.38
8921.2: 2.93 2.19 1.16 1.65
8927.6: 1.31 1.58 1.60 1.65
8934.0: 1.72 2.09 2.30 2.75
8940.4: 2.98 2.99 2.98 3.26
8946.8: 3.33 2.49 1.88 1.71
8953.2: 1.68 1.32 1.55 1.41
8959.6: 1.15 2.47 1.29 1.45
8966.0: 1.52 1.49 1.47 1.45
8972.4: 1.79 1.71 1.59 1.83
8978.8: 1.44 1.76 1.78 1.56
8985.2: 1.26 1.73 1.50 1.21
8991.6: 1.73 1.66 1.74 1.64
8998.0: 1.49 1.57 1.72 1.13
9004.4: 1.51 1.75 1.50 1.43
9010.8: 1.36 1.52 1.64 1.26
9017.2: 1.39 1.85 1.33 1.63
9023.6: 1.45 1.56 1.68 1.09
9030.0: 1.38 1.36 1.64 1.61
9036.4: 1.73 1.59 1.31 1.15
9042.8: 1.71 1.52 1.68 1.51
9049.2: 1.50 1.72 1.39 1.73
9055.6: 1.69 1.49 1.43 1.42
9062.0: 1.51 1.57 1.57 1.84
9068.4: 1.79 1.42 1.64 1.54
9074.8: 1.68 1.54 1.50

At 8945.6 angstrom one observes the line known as [N II]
